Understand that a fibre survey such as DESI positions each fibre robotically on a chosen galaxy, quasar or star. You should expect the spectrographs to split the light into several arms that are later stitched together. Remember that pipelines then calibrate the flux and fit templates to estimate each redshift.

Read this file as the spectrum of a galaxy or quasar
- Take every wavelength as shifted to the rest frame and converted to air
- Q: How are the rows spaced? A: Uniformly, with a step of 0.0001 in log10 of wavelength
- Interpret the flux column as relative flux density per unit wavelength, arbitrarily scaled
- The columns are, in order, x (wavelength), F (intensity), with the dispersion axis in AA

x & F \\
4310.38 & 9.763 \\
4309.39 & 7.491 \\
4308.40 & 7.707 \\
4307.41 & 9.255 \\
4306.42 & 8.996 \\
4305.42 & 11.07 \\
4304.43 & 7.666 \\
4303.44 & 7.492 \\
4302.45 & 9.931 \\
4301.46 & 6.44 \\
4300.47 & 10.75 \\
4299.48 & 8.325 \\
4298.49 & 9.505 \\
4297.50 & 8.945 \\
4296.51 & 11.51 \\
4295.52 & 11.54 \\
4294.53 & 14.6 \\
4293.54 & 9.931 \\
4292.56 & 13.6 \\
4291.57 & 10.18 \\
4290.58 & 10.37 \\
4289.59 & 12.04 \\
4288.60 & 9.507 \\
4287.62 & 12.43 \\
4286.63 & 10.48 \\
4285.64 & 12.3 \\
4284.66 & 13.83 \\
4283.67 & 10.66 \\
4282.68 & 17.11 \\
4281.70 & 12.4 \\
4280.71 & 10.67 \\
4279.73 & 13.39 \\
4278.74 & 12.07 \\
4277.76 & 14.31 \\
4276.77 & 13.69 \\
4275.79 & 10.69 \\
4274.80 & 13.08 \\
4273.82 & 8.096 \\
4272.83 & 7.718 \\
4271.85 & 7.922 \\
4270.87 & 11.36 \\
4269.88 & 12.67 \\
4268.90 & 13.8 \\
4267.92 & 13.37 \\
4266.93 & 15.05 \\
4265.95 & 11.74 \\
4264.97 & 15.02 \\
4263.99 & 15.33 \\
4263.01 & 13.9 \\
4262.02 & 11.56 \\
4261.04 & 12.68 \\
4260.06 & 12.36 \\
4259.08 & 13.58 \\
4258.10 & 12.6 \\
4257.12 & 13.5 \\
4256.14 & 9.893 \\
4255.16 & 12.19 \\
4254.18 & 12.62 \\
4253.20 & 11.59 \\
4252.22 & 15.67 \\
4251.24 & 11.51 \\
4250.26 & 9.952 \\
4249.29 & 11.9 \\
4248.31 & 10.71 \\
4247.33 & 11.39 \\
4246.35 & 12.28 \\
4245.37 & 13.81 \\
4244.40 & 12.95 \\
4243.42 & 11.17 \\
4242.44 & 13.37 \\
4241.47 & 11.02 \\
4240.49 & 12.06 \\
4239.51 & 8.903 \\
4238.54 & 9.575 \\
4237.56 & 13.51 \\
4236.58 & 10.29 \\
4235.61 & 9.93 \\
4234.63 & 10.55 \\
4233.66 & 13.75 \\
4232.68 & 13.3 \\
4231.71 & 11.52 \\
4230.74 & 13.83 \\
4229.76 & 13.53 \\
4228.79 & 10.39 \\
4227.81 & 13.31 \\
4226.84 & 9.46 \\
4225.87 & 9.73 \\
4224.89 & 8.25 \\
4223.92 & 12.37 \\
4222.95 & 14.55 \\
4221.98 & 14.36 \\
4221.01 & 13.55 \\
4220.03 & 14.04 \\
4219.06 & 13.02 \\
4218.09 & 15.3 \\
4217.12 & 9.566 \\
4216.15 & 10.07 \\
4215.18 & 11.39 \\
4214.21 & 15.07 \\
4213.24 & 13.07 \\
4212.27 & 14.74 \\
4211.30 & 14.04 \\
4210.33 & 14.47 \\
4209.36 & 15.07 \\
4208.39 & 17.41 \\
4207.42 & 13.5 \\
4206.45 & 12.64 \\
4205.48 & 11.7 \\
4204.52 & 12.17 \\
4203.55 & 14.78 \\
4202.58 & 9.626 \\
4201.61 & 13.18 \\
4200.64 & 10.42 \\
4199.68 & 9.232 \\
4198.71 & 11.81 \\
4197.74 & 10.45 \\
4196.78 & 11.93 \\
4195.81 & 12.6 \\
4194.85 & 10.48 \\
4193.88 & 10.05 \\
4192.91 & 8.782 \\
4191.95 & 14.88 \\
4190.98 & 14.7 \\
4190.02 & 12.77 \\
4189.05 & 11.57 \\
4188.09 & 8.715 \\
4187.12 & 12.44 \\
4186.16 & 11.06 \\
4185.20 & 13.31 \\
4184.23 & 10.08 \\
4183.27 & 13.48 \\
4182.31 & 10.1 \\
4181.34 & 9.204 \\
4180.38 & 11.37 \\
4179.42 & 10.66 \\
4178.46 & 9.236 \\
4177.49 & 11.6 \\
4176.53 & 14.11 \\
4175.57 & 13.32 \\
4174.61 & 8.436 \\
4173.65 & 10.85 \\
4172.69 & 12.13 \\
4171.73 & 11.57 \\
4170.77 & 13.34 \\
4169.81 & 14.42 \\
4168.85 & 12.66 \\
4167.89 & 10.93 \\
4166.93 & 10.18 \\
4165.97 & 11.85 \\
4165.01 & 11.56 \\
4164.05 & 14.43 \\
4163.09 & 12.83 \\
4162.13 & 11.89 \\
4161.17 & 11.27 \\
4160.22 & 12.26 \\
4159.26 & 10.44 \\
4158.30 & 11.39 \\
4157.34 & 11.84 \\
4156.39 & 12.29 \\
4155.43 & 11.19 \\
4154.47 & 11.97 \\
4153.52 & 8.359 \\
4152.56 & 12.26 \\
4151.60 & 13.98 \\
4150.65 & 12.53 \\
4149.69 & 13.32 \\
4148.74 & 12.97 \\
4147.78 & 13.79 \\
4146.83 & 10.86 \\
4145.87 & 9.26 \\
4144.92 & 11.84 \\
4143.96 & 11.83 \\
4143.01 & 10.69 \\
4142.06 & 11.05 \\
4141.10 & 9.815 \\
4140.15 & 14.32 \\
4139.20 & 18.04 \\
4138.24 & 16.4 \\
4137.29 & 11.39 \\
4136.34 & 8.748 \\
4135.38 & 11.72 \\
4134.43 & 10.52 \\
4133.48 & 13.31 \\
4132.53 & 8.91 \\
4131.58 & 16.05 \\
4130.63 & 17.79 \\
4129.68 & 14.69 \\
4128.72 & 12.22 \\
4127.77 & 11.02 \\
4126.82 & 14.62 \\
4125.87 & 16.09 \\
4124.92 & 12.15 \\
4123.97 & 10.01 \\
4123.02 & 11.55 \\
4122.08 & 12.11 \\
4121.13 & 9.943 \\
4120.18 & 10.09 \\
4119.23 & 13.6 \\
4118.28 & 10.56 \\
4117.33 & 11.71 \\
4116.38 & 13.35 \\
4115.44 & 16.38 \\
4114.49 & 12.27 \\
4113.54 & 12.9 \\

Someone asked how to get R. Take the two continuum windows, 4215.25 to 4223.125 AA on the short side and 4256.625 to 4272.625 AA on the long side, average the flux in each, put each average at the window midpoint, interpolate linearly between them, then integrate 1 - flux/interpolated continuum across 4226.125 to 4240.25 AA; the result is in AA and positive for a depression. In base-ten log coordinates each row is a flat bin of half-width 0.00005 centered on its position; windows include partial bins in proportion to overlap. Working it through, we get 1.5 AA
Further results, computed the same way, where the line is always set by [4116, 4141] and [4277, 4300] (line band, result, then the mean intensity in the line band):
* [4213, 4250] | 0.2 AA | 12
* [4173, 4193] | 1.4 AA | 11.5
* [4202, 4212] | -1.1 AA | 13.6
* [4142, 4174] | 1.6 AA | 11.9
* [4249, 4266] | -1.1 AA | 12.7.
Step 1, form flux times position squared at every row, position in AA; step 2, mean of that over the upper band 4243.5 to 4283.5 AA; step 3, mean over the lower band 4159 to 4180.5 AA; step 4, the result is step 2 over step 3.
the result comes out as 1.1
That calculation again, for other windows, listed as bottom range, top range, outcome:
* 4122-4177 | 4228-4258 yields 1.02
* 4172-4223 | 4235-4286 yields 1.03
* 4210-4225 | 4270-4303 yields 0.88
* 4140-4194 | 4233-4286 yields 1.09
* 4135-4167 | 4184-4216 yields 1.05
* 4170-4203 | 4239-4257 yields 1.07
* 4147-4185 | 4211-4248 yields 1.06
